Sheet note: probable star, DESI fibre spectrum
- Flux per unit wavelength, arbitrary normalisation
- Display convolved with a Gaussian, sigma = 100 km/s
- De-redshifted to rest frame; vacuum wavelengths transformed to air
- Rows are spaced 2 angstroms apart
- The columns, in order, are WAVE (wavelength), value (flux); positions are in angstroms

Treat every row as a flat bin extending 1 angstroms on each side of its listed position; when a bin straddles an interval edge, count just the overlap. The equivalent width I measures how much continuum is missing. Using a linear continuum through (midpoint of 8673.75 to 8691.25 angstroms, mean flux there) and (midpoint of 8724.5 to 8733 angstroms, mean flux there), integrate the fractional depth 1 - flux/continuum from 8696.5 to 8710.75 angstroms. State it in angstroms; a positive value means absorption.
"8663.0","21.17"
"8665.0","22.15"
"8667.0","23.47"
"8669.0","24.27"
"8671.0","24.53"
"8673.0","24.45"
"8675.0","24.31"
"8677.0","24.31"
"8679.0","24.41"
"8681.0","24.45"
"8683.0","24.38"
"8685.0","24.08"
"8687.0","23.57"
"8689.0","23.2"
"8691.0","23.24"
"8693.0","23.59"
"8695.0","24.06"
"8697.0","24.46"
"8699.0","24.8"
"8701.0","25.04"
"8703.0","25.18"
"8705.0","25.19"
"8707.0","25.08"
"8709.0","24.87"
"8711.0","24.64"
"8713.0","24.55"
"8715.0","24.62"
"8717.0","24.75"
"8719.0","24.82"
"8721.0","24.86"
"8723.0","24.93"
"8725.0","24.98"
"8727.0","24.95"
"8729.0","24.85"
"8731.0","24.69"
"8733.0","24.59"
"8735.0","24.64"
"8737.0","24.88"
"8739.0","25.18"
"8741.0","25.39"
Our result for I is -0.32 angstroms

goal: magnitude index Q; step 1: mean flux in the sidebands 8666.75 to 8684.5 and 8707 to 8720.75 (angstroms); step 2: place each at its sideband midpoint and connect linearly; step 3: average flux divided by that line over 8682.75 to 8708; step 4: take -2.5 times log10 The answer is 0.01 mag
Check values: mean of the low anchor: 24.3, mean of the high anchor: 24.7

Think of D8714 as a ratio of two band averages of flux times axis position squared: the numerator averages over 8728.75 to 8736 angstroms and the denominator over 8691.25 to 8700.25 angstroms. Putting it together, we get 1.0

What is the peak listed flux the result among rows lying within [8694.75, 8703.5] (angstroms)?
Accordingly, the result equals 25.18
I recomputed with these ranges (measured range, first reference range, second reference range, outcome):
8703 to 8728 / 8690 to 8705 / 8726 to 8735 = -0.3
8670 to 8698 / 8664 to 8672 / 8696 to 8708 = 0.2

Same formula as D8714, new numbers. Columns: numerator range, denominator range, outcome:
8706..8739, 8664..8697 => 1.05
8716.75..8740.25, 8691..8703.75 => 1.03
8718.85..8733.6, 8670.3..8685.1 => 1.03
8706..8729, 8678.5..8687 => 1.03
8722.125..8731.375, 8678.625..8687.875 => 1.04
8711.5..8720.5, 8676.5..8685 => 1.02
